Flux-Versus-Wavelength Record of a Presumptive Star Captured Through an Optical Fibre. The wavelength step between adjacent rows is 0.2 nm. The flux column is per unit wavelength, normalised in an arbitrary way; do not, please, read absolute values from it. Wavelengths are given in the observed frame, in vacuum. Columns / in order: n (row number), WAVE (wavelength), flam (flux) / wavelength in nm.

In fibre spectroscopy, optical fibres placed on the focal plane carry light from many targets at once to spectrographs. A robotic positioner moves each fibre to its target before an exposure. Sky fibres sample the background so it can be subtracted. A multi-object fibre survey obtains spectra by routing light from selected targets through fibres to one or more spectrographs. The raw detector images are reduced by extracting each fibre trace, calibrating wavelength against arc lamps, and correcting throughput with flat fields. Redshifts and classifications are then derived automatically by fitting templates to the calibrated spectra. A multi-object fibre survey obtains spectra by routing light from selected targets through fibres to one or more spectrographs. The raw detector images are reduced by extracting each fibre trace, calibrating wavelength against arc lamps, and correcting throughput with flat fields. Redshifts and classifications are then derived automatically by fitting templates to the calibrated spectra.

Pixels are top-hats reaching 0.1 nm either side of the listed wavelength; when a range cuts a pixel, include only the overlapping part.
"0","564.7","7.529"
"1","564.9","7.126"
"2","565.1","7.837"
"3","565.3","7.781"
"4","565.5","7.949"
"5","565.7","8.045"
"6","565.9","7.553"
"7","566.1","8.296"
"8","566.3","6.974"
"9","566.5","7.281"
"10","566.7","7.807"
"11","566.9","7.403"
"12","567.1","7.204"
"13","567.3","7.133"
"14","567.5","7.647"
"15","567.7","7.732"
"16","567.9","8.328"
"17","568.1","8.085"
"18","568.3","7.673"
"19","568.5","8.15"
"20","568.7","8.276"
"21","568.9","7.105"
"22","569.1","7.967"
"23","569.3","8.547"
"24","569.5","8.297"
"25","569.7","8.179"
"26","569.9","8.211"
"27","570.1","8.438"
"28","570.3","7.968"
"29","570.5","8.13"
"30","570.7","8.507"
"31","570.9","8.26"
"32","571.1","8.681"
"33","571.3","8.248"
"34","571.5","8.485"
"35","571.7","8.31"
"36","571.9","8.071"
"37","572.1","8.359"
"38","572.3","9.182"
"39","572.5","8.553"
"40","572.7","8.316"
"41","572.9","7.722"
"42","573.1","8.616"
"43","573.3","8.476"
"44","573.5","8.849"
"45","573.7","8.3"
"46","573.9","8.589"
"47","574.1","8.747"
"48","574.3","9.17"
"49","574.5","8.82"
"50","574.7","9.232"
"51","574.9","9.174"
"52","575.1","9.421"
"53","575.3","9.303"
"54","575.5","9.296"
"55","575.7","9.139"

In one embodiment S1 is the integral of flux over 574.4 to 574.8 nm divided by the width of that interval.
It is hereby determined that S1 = 9.03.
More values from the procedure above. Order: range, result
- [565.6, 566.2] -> 7.96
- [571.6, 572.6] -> 8.5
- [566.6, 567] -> 7.61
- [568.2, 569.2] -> 7.83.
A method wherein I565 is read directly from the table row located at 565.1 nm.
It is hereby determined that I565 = 7.837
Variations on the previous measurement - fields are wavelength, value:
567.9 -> 8.328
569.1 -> 7.967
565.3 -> 7.781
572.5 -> 8.553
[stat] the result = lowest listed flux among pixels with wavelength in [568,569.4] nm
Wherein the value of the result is 7.105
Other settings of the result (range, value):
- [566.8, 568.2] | 7.133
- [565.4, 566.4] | 6.974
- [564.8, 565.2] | 7.126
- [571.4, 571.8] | 8.31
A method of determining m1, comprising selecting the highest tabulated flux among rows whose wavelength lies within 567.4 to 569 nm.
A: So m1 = 8.328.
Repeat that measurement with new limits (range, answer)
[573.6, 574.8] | 9.232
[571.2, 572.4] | 9.182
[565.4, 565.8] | 8.045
